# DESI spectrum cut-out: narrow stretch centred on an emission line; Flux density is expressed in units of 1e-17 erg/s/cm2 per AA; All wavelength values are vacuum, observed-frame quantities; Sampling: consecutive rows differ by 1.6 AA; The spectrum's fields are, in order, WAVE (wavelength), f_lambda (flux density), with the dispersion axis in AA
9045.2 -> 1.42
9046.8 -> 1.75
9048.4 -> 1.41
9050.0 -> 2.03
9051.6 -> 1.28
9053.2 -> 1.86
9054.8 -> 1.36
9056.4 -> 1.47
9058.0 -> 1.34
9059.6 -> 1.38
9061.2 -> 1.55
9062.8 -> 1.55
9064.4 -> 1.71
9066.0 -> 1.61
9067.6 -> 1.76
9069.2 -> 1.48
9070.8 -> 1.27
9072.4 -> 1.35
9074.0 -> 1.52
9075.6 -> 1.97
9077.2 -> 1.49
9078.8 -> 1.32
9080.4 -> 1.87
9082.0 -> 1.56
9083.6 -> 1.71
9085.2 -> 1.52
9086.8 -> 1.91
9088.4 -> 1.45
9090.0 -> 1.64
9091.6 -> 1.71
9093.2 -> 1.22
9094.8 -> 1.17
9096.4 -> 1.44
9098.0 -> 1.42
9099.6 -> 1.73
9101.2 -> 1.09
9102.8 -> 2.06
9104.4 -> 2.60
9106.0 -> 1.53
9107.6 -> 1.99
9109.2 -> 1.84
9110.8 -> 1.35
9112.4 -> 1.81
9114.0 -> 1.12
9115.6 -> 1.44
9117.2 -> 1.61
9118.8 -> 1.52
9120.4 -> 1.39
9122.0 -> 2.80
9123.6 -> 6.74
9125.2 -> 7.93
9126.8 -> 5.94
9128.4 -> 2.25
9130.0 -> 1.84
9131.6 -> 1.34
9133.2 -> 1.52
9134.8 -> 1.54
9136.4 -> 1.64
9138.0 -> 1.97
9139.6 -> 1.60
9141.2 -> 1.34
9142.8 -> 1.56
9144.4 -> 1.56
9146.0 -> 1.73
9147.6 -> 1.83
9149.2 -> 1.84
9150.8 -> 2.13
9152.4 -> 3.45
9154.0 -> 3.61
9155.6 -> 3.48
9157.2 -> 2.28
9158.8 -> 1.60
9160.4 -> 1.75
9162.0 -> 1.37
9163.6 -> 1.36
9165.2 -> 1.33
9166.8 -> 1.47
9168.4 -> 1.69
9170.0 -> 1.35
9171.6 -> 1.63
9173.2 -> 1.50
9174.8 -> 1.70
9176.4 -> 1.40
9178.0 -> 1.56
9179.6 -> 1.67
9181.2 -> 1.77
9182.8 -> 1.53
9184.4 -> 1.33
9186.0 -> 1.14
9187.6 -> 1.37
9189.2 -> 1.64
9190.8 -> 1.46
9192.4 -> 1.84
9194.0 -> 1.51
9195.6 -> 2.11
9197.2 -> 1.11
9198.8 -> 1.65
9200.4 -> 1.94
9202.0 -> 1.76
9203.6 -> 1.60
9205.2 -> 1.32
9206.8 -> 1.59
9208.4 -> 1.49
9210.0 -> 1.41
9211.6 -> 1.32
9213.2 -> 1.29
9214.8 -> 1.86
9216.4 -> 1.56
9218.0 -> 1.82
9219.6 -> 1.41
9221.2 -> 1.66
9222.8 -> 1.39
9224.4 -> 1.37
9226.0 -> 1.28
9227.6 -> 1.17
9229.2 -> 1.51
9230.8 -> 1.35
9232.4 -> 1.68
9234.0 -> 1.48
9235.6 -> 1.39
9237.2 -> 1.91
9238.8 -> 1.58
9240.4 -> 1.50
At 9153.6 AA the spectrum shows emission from [N II]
